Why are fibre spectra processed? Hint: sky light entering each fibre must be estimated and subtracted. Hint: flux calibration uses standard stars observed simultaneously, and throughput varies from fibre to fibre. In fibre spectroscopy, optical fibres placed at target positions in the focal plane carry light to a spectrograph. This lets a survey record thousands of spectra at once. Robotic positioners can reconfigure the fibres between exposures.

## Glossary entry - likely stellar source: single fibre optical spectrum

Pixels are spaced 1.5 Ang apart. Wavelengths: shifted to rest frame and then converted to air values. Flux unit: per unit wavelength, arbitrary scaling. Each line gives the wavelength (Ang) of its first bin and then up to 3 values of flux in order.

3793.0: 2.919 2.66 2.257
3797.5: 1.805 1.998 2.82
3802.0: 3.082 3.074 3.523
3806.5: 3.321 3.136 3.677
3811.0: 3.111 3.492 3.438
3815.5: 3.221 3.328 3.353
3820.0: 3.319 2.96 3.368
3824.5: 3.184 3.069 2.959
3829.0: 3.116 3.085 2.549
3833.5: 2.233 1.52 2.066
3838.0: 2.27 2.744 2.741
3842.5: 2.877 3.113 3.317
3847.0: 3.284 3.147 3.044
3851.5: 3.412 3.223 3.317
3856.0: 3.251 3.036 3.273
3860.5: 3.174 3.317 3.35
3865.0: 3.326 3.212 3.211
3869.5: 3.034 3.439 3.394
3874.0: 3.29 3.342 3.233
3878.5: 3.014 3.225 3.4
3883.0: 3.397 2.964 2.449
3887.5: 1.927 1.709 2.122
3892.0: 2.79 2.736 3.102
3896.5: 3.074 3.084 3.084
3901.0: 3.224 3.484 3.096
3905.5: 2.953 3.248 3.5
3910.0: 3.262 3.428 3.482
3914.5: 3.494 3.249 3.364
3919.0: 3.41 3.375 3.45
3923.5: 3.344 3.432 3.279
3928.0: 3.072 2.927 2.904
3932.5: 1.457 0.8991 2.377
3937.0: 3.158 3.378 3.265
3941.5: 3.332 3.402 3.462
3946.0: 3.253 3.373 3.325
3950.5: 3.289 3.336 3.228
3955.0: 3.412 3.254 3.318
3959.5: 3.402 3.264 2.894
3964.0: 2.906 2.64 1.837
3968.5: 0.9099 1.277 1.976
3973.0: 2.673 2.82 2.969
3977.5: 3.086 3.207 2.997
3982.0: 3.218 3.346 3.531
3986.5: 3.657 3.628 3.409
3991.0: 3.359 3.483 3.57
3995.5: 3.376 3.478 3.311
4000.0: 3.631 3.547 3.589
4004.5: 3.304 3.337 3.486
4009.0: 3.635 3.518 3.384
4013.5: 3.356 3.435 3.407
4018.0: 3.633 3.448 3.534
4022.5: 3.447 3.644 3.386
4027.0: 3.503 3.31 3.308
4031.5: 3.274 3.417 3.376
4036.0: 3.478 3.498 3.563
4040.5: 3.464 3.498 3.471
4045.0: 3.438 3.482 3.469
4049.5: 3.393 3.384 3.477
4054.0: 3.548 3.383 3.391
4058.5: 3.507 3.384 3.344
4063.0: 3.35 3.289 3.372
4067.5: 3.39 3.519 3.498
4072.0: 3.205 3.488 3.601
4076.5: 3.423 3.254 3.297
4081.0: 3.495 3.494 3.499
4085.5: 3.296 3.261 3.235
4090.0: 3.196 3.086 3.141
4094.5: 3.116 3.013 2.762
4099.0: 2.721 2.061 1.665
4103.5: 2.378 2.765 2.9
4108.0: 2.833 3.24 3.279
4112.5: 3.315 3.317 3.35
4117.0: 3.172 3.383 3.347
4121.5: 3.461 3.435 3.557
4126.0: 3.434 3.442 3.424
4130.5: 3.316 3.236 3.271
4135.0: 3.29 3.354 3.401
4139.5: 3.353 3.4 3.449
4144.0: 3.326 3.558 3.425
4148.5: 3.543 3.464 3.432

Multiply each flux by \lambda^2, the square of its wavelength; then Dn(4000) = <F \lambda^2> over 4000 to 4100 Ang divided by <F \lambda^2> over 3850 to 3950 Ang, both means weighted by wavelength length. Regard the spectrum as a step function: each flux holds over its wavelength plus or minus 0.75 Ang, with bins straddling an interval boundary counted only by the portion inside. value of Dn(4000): 1.18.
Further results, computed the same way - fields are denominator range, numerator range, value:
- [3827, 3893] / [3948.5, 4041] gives 1.17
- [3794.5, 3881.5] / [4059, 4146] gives 1.21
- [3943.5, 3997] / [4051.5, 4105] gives 1.10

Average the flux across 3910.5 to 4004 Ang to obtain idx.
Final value 3.09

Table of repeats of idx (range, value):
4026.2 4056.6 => 3.44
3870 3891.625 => 2.92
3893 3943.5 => 3.1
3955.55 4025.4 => 3.18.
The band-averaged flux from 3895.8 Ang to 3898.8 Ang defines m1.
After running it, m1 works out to 3.08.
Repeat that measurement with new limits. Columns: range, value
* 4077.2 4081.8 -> 3.35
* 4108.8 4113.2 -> 3.28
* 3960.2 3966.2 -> 2.93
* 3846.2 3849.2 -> 3.22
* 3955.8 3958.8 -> 3.29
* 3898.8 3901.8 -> 3.16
